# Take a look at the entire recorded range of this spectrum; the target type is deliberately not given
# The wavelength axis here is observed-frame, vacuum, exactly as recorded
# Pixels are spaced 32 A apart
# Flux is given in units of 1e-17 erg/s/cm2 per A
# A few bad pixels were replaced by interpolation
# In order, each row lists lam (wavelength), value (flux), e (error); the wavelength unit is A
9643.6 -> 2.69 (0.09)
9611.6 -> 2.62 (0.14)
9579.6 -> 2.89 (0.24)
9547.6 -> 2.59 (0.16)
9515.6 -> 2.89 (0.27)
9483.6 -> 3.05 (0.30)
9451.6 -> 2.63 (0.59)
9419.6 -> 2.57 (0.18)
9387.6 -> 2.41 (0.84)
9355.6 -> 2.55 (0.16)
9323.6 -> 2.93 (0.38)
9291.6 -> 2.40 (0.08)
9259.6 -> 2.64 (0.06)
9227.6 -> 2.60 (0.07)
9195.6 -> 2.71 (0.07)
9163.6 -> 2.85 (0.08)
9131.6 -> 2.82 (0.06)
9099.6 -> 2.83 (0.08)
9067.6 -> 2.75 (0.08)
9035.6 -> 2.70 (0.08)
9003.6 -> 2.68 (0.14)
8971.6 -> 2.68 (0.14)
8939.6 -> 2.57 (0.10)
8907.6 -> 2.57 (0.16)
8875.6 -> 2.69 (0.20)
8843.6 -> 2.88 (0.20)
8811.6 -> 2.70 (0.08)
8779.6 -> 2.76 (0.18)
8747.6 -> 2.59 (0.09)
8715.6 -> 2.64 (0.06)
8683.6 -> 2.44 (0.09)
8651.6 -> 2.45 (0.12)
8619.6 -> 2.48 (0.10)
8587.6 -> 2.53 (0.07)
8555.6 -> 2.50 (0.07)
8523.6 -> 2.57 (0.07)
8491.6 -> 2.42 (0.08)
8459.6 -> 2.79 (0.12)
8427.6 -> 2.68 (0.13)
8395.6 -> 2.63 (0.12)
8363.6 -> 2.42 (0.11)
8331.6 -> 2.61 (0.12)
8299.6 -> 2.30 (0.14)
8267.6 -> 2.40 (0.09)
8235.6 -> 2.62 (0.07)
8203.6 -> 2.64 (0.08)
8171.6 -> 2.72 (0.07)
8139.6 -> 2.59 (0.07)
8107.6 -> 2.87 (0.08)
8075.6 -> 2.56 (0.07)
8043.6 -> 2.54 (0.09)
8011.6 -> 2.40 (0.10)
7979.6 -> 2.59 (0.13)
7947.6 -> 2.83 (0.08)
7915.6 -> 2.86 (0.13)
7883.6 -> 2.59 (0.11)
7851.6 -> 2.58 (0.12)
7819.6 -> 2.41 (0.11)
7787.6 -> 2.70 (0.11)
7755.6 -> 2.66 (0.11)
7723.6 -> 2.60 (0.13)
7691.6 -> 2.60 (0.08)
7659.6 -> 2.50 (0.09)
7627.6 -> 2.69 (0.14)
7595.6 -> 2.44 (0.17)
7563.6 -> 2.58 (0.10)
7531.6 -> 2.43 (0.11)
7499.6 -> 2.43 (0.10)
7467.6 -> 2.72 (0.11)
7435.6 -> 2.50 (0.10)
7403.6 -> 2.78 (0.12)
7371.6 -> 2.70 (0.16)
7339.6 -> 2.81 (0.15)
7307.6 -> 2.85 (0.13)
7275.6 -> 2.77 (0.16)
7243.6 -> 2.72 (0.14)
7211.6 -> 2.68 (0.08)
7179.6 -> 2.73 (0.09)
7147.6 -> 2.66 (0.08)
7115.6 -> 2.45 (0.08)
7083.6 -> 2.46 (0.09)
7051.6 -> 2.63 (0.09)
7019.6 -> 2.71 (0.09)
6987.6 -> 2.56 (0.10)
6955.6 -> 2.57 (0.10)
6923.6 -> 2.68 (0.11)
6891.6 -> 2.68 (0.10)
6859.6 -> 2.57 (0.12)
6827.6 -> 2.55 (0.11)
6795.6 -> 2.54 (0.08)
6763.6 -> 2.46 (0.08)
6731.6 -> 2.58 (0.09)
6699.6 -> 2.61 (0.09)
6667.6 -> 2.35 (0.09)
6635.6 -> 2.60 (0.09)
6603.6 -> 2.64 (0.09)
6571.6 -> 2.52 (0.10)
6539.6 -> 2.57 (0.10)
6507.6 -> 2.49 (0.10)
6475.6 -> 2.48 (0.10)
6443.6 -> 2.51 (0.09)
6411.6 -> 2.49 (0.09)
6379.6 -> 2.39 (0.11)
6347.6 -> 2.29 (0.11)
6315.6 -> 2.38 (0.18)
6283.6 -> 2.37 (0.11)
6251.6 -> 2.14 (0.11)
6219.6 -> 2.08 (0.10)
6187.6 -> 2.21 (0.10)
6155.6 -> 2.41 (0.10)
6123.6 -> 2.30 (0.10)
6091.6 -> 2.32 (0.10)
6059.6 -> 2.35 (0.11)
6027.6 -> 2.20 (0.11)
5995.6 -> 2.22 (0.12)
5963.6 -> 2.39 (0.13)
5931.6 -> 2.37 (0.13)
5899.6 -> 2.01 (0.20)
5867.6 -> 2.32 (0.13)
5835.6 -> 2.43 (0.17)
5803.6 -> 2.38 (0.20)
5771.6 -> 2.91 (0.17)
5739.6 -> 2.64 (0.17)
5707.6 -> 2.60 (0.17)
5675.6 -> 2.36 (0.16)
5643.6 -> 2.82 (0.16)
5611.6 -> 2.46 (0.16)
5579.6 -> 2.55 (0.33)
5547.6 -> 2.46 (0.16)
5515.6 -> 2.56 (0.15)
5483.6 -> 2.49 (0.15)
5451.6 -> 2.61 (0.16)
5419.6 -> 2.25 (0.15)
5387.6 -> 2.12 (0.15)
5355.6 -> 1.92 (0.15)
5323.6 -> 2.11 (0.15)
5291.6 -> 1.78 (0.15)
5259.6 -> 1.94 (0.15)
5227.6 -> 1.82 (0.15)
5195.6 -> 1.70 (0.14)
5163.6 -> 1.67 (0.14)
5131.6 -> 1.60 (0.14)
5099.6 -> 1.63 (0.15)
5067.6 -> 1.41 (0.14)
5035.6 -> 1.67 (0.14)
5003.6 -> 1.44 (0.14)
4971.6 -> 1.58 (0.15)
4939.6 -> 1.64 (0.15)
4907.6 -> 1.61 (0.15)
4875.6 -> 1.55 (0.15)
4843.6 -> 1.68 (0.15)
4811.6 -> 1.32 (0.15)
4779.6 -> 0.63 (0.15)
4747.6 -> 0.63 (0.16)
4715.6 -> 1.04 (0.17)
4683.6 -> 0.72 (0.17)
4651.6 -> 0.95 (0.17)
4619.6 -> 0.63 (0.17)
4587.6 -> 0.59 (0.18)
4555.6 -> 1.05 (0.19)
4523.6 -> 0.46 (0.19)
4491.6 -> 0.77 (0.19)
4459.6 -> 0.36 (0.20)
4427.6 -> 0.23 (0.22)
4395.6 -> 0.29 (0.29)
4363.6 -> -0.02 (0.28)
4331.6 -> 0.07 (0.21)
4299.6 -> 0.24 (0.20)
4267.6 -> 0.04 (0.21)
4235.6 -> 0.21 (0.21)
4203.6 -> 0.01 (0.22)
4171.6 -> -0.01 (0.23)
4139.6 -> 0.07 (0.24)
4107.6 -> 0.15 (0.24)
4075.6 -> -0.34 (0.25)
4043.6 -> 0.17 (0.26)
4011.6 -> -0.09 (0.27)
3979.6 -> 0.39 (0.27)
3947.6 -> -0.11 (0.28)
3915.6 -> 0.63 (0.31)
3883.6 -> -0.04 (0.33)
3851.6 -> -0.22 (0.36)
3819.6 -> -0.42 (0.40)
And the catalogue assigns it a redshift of 0.21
